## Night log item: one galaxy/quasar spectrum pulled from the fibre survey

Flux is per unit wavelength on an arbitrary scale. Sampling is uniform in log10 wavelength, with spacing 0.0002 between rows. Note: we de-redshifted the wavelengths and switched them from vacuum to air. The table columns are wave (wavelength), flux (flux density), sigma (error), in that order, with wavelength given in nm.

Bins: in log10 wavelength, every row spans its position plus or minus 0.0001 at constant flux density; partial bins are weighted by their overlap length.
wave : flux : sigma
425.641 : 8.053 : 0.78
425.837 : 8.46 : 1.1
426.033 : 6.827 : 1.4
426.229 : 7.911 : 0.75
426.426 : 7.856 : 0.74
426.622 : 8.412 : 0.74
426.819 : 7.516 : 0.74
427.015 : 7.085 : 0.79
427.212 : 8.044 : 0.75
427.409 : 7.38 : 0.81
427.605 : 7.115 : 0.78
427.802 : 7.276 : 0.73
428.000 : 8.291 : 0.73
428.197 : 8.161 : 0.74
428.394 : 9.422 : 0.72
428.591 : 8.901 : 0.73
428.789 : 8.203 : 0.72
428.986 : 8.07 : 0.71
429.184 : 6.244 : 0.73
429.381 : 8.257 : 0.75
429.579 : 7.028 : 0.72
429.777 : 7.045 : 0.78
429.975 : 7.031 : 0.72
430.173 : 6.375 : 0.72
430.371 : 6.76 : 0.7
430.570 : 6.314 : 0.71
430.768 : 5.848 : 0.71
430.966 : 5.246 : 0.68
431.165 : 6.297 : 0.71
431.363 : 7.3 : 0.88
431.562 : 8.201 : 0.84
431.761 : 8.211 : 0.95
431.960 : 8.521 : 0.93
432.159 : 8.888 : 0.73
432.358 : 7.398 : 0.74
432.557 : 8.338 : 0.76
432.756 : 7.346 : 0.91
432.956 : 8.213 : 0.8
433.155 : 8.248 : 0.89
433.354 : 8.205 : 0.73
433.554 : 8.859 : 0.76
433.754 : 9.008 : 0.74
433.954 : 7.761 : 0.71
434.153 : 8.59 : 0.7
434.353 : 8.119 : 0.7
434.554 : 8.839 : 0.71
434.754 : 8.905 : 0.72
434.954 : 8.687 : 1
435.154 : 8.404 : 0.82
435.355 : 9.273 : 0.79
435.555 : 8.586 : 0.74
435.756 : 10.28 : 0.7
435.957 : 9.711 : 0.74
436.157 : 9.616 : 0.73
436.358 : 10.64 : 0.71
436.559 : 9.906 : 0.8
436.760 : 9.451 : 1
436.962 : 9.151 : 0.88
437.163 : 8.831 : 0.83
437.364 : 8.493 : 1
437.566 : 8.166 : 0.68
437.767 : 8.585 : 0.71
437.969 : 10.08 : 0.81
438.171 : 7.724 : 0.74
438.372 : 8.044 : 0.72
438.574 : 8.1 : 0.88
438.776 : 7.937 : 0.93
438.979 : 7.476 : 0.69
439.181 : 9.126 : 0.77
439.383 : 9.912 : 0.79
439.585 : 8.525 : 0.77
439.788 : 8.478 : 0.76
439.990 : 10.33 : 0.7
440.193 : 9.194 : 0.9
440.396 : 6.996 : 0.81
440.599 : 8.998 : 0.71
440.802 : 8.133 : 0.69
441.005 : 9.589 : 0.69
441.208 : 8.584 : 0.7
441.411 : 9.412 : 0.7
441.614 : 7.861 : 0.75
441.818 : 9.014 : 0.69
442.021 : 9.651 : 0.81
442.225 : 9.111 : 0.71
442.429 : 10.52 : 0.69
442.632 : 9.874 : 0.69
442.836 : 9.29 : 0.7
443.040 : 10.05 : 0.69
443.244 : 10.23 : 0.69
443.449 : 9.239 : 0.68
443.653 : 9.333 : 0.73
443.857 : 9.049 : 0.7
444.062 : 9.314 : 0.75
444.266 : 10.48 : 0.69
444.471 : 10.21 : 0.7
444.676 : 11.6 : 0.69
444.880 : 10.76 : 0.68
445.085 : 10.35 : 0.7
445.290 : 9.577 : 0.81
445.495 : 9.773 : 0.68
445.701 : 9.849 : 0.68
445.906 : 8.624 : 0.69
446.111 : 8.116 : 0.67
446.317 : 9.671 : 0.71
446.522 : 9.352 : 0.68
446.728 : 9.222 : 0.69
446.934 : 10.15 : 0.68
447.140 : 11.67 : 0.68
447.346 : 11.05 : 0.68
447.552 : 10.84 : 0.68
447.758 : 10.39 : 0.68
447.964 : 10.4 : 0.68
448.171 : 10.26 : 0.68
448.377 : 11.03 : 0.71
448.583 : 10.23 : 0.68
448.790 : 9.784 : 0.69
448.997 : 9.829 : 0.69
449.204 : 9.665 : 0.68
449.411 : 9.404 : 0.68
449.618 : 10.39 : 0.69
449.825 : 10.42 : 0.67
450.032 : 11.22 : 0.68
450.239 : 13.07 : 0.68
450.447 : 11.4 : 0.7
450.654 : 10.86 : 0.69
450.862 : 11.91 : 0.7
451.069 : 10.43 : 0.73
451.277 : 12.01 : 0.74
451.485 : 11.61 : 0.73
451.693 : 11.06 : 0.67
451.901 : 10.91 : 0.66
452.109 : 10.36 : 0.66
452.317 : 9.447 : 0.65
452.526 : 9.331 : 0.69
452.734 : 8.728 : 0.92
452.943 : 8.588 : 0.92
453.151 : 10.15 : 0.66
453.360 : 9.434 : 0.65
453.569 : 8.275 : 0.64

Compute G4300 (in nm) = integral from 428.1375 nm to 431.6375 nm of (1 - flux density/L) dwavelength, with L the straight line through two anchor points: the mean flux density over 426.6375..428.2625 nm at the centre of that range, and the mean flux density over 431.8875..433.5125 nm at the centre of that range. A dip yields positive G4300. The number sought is 0.279 nm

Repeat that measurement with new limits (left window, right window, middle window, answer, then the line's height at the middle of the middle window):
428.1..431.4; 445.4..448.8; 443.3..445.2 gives -0.09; 9.57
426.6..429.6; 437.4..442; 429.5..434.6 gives 0.33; 8.12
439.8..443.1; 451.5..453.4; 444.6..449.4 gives -0.29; 9.51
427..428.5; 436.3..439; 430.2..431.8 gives 0.29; 8.18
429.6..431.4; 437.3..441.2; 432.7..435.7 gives -0.46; 7.38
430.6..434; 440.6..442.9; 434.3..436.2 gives -0.20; 8.18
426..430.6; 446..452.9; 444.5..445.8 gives -0.06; 9.84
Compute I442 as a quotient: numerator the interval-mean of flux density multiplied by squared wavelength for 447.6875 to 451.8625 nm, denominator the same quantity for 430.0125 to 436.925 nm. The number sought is 1.4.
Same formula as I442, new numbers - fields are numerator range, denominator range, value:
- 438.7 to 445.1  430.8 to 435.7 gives 1.19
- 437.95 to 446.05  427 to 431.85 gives 1.33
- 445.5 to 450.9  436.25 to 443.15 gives 1.19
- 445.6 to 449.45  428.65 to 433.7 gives 1.44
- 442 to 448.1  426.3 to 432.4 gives 1.42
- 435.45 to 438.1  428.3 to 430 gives 1.23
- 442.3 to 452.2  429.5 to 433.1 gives 1.53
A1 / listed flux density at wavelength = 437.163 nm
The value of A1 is 8.831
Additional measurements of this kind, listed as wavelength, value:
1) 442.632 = 9.874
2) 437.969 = 10.08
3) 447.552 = 10.84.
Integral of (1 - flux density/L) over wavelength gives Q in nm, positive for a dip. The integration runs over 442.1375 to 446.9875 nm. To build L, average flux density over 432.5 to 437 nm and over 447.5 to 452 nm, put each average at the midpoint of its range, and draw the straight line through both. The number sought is 0.18 nm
